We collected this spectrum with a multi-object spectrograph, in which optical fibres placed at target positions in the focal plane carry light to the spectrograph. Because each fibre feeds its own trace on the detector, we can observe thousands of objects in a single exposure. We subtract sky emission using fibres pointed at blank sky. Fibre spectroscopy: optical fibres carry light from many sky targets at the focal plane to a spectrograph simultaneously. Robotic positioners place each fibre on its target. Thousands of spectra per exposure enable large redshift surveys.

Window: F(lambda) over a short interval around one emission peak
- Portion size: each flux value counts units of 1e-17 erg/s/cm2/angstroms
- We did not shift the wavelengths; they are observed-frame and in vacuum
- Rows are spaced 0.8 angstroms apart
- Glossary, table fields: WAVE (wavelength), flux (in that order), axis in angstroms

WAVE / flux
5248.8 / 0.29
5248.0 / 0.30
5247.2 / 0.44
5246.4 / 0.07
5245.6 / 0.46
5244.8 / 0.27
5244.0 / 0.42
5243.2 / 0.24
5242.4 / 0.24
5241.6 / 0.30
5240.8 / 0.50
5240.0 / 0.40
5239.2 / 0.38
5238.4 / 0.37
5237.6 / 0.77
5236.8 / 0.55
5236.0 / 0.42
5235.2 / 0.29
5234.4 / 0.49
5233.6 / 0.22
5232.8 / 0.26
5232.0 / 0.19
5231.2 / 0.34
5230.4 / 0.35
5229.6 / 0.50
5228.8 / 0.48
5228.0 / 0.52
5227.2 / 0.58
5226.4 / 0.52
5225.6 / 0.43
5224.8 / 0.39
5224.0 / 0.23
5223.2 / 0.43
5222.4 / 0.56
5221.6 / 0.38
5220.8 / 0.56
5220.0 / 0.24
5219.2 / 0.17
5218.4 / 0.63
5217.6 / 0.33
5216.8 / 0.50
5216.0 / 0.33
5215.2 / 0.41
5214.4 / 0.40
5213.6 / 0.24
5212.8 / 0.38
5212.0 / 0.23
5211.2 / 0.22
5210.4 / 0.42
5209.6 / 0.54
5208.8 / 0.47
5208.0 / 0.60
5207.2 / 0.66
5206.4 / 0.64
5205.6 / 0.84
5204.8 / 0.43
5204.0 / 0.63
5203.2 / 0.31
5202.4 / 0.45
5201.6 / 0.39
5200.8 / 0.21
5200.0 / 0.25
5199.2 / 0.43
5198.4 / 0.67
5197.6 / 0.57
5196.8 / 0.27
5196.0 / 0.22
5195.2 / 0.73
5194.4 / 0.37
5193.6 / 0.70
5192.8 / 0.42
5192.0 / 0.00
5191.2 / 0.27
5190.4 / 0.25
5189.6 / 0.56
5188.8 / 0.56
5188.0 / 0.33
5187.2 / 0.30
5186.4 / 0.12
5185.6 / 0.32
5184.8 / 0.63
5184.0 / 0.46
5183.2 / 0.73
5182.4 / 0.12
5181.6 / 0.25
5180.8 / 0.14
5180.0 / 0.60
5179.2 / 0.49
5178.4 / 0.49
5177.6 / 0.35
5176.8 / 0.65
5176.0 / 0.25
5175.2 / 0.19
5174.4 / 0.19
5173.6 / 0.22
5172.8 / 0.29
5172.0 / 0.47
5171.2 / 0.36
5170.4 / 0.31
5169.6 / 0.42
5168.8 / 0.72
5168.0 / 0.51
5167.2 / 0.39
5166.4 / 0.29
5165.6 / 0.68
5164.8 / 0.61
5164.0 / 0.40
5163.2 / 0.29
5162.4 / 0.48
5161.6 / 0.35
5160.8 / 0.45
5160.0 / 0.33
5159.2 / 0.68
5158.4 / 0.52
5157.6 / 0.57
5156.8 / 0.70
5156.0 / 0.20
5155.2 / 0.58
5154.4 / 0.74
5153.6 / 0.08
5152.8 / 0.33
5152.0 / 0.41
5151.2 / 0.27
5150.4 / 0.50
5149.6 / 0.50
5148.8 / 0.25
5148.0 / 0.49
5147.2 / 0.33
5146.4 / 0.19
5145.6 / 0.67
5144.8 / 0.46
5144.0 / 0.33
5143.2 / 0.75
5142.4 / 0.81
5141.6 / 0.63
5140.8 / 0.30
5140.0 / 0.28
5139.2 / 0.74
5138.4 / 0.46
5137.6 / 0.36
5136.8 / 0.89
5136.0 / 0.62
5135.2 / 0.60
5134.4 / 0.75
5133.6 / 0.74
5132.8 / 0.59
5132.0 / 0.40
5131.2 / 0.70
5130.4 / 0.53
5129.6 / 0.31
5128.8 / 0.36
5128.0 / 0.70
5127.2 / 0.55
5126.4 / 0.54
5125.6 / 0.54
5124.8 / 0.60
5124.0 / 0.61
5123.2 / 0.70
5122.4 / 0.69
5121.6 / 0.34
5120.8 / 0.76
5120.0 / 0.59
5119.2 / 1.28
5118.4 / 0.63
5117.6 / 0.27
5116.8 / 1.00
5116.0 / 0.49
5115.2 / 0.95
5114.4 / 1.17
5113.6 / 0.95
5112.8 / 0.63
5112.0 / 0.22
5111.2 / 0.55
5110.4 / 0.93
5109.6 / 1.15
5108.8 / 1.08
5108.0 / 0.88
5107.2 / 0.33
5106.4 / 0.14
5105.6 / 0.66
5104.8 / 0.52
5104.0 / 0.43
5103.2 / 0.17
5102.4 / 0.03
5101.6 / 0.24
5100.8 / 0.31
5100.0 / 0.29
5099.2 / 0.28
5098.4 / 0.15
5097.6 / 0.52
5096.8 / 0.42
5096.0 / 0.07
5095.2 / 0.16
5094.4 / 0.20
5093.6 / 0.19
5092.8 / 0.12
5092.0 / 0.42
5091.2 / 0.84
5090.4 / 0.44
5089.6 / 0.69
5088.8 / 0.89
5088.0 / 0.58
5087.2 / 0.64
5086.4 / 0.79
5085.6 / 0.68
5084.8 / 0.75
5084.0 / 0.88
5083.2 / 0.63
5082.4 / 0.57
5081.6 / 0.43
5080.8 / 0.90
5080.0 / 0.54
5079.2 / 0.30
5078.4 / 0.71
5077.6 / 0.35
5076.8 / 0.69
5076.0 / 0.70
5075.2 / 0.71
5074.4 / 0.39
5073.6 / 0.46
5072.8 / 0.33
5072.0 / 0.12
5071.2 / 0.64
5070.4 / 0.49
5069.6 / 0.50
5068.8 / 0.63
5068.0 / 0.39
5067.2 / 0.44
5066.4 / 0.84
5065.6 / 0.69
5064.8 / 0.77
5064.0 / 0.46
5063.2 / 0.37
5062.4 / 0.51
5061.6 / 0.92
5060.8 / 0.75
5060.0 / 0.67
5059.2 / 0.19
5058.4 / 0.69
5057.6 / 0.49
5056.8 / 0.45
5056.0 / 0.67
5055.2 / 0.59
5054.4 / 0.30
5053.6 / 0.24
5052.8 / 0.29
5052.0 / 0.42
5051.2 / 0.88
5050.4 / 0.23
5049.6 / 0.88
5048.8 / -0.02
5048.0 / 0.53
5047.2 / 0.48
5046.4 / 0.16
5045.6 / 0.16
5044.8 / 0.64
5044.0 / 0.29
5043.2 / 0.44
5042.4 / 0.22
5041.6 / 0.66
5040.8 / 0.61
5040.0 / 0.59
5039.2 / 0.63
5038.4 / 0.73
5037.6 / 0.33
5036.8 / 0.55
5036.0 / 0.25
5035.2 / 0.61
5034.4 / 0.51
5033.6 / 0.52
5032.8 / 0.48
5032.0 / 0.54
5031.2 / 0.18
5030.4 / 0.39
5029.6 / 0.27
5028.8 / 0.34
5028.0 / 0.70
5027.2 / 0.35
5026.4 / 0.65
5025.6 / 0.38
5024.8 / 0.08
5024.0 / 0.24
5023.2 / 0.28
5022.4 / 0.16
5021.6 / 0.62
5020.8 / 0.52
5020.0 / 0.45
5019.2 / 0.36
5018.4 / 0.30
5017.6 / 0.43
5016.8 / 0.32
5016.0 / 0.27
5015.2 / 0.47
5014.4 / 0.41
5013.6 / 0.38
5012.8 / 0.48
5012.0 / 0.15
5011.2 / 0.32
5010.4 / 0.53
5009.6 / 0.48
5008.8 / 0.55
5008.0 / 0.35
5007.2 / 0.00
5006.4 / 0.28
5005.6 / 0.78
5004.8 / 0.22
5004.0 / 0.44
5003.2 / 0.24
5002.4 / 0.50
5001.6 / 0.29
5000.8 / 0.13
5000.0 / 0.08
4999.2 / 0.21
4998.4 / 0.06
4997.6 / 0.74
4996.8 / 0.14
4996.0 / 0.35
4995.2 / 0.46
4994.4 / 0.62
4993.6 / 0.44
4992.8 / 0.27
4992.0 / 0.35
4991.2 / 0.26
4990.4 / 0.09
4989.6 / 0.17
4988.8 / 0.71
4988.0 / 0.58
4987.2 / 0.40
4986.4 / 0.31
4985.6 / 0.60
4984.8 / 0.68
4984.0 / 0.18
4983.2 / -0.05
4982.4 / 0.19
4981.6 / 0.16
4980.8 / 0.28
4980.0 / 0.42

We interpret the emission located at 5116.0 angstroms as C IV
